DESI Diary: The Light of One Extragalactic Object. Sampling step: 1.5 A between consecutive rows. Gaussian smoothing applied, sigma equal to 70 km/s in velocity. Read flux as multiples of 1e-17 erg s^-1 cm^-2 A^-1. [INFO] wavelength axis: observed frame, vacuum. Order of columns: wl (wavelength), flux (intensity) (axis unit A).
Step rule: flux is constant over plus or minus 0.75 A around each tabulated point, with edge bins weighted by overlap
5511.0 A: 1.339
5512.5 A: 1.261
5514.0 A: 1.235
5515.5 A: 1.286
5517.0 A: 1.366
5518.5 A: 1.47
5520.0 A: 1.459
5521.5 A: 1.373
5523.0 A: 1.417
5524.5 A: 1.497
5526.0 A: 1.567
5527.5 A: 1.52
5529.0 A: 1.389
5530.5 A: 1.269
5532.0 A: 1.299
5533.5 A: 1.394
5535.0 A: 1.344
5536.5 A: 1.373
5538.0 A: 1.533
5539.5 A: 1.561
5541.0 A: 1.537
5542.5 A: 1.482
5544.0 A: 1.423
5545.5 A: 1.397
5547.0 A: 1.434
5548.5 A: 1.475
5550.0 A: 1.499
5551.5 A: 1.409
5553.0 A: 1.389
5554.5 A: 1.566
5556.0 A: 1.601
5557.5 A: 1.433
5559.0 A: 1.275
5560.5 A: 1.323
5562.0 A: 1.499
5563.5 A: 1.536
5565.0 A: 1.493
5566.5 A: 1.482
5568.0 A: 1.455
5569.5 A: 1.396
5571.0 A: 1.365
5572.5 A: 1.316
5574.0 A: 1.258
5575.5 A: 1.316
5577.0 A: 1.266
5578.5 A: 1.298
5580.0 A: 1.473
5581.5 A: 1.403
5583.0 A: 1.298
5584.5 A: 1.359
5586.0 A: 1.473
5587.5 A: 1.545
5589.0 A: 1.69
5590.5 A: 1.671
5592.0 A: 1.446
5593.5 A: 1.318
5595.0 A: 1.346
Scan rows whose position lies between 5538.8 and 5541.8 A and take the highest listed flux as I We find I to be 1.561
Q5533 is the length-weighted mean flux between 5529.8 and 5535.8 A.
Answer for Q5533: 1.33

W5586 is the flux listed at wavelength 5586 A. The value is 1.473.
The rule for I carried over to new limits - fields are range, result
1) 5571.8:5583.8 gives 1.473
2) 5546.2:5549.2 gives 1.475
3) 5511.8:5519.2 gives 1.47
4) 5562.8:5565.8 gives 1.536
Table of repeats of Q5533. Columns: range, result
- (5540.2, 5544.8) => 1.48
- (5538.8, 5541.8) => 1.55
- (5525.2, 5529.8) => 1.49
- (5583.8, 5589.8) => 1.52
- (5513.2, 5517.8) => 1.3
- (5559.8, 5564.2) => 1.45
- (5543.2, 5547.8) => 1.42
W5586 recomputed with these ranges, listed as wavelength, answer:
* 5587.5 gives 1.545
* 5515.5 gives 1.286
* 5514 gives 1.235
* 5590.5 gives 1.671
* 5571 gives 1.365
